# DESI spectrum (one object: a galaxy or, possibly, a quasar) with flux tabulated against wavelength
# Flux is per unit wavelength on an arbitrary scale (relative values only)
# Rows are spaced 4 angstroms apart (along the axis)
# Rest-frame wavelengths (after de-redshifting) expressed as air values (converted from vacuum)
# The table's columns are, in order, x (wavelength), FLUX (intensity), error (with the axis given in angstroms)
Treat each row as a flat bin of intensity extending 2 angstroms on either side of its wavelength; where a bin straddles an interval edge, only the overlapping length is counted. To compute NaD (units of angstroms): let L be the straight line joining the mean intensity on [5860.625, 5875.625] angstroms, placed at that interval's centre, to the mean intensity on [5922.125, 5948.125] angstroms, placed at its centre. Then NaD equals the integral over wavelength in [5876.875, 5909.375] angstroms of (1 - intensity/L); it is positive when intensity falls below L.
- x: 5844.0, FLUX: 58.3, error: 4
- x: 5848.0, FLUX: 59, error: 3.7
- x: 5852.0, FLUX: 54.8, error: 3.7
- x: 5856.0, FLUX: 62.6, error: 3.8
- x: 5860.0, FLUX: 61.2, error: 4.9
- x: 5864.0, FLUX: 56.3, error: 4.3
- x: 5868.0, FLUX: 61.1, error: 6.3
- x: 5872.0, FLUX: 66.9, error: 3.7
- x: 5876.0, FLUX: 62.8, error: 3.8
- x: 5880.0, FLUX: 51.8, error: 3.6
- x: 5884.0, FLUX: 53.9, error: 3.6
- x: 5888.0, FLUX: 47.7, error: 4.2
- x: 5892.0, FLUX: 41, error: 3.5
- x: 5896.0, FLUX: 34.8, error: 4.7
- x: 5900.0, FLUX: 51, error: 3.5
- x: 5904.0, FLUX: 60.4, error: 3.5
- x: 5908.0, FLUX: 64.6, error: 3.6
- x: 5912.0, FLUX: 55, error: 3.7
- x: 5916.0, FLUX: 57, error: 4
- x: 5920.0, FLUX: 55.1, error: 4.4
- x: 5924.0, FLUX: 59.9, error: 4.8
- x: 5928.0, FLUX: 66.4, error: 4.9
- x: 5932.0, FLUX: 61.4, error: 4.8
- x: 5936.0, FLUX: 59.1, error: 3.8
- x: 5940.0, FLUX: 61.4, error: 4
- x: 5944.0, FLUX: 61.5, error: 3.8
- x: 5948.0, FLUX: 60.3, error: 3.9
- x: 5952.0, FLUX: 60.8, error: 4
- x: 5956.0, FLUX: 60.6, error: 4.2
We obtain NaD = 5.7 angstroms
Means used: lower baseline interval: 61.6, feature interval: 50.8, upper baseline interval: 61.5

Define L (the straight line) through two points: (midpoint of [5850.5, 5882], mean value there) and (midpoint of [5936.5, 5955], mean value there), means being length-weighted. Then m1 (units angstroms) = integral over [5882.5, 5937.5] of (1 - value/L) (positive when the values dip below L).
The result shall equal 5.1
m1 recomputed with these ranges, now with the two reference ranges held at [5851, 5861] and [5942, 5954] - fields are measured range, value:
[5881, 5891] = 1.7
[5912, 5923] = 0.8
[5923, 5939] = -0.3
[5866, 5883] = -0.1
